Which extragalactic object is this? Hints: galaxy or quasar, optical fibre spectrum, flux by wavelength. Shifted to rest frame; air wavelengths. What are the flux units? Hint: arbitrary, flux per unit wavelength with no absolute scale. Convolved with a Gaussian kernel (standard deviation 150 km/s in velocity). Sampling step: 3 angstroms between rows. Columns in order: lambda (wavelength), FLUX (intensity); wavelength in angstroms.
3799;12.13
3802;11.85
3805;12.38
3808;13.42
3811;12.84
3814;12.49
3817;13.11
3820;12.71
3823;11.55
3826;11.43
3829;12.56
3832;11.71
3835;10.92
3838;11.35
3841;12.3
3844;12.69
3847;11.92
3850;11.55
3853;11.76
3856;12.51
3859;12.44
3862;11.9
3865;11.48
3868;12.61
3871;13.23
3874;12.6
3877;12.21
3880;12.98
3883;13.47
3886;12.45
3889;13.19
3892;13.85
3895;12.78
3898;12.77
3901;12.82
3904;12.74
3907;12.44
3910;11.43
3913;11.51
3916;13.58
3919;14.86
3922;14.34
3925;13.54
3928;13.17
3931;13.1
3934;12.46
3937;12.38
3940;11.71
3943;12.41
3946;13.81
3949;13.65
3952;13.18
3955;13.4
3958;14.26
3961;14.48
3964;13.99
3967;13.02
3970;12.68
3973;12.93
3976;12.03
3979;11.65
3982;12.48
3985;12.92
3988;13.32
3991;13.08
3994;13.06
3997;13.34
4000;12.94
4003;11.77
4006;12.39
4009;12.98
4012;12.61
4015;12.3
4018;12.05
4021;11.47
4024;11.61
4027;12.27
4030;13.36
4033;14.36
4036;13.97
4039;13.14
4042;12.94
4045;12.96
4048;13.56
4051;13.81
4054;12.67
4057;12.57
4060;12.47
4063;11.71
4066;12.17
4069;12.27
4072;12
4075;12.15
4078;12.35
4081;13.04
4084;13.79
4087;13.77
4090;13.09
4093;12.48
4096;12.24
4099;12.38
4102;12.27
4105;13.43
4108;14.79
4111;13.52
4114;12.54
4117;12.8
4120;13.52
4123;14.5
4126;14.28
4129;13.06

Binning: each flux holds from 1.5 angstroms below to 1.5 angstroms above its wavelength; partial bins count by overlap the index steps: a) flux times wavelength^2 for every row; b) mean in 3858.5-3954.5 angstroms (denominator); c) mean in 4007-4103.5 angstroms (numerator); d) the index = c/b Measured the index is 1.07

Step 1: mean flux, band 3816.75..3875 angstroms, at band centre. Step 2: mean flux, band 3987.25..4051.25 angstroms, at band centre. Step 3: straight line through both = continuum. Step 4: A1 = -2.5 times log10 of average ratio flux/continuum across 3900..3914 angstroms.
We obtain 0.01 mag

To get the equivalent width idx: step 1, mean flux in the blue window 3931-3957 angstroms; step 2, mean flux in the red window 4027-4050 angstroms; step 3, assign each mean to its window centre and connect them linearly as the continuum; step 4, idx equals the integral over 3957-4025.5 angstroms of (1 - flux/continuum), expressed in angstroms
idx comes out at 2.1 angstroms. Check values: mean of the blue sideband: 12.9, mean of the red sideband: 13.4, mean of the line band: 12.7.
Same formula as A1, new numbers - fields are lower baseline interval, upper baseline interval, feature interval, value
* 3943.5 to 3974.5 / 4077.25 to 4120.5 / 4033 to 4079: 0.036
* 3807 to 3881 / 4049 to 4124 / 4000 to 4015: 0.017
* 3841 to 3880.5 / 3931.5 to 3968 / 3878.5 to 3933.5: -0.024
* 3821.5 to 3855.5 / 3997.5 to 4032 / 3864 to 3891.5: -0.071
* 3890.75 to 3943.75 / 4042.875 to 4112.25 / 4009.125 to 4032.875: 0.039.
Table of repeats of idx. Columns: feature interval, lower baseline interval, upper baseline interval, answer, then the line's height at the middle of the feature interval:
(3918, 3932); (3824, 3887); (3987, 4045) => -1.5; 12.4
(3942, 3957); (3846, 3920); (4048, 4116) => -0.8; 12.7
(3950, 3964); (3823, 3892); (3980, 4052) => -1.3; 12.6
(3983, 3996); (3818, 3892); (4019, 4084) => -0.5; 12.6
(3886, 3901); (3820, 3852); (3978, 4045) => -1.1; 12.1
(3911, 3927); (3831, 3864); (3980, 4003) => -1.4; 12.4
